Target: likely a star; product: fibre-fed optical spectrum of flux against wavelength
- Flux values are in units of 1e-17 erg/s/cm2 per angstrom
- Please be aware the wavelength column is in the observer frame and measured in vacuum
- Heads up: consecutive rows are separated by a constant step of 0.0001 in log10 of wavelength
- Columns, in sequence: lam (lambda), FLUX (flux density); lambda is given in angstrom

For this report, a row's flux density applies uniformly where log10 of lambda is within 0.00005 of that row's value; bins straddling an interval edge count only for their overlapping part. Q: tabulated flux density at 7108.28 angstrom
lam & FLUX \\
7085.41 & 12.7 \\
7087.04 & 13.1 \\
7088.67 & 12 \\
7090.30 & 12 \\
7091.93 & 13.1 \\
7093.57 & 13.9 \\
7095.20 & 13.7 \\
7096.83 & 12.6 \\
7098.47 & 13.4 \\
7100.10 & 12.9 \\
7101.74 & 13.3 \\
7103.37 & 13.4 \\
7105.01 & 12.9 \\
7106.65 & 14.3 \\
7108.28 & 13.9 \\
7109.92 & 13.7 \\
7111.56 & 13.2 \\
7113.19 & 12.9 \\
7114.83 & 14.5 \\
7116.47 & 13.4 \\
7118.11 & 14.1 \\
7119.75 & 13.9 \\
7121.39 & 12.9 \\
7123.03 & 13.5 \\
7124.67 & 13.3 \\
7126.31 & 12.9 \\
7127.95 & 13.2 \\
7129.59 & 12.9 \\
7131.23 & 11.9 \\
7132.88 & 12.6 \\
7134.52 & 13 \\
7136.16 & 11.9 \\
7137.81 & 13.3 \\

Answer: 13.9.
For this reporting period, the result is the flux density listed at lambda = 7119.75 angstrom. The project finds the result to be 13.9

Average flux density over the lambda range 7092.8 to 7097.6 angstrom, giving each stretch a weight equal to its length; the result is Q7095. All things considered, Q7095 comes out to 13.4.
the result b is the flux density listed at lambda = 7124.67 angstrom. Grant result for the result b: 13.3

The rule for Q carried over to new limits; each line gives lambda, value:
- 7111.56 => 13.2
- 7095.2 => 13.7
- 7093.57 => 13.9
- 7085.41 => 12.7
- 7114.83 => 14.5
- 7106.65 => 14.3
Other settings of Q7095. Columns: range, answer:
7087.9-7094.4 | 12.8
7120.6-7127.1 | 13.2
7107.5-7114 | 13.4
